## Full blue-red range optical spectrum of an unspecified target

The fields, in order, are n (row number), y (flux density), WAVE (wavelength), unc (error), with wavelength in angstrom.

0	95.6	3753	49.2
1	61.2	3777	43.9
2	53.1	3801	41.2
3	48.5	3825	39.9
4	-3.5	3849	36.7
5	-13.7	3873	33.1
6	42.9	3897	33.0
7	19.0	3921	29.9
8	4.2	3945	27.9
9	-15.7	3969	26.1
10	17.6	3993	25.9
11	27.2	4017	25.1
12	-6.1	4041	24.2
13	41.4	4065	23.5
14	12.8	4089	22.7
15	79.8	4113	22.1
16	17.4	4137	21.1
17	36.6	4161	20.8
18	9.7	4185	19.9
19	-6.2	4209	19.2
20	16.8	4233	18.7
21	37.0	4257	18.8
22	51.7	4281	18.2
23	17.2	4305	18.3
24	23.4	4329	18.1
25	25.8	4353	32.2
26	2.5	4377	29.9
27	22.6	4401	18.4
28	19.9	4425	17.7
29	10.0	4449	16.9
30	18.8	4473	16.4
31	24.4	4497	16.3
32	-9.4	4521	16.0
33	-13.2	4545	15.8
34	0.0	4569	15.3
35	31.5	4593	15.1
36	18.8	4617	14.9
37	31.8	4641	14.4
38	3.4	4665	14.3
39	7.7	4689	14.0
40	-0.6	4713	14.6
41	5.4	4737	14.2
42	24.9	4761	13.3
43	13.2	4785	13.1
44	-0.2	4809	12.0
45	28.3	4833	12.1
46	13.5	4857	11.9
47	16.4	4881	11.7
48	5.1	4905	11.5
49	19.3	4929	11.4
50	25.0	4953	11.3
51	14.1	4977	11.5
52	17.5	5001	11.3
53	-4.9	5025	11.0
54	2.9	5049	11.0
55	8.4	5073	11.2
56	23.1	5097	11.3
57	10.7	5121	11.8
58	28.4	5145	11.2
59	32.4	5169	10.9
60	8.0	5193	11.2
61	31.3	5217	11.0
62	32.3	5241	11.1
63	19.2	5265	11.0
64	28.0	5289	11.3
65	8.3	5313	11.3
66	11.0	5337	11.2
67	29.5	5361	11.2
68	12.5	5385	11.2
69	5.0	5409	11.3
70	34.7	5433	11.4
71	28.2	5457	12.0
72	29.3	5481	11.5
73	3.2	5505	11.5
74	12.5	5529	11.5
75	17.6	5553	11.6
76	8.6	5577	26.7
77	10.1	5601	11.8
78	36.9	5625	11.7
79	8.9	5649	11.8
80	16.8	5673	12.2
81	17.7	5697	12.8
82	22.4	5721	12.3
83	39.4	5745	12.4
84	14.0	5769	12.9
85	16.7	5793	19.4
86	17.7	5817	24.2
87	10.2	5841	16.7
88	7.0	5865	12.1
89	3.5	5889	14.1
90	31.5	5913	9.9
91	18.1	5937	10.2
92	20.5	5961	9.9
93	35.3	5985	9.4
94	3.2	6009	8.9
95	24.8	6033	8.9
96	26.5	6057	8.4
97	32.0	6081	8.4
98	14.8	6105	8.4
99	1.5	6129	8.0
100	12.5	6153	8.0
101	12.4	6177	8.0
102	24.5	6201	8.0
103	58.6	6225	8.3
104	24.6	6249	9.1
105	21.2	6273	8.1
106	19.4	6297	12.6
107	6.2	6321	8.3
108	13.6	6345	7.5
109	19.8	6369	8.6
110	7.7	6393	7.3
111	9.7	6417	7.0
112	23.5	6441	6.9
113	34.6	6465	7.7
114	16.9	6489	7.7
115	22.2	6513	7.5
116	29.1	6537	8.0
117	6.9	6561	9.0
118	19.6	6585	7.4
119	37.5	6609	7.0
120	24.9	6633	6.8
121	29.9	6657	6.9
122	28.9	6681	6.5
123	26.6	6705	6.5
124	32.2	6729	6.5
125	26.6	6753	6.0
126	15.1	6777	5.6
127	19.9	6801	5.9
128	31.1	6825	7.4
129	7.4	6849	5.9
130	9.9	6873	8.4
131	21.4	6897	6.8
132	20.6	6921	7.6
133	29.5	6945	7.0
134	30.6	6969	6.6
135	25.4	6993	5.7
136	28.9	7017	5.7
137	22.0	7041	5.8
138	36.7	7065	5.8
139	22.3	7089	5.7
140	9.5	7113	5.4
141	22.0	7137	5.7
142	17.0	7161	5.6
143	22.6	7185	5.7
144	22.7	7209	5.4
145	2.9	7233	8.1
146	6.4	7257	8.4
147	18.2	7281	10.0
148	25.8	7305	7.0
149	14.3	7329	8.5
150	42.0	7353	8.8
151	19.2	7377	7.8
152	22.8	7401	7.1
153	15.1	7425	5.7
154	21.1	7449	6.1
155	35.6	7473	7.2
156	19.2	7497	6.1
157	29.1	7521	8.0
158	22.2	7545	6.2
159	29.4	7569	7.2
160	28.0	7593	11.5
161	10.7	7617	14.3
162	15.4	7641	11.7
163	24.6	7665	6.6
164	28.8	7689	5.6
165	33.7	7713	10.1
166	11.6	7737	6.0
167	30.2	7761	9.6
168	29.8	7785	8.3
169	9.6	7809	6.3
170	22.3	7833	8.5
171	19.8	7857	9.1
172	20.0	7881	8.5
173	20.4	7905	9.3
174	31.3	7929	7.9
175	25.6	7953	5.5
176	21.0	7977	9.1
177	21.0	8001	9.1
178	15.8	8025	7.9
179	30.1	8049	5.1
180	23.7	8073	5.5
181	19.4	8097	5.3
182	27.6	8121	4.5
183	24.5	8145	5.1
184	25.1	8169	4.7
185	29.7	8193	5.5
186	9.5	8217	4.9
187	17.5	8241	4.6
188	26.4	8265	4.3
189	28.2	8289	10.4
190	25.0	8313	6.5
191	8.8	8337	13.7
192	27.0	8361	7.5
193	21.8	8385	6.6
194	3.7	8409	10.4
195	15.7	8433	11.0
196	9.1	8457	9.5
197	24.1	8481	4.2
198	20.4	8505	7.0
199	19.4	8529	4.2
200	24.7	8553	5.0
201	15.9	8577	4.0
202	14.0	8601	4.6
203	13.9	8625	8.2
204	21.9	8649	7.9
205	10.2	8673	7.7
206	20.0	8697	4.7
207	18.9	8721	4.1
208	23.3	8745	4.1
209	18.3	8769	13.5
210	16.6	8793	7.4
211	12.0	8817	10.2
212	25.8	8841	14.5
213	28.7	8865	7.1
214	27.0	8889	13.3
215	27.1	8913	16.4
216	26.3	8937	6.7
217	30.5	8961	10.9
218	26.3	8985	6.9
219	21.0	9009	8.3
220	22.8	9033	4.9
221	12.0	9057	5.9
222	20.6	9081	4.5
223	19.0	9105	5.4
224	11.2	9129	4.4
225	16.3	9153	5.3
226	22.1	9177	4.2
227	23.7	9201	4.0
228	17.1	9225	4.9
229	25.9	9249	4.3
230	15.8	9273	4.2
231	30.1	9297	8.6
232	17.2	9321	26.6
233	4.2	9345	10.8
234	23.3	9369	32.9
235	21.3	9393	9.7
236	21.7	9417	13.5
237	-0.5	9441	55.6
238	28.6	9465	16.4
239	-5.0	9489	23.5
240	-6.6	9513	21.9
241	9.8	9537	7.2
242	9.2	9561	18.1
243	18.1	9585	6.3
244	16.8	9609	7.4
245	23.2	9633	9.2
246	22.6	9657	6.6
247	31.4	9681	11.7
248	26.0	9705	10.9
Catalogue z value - 0.670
